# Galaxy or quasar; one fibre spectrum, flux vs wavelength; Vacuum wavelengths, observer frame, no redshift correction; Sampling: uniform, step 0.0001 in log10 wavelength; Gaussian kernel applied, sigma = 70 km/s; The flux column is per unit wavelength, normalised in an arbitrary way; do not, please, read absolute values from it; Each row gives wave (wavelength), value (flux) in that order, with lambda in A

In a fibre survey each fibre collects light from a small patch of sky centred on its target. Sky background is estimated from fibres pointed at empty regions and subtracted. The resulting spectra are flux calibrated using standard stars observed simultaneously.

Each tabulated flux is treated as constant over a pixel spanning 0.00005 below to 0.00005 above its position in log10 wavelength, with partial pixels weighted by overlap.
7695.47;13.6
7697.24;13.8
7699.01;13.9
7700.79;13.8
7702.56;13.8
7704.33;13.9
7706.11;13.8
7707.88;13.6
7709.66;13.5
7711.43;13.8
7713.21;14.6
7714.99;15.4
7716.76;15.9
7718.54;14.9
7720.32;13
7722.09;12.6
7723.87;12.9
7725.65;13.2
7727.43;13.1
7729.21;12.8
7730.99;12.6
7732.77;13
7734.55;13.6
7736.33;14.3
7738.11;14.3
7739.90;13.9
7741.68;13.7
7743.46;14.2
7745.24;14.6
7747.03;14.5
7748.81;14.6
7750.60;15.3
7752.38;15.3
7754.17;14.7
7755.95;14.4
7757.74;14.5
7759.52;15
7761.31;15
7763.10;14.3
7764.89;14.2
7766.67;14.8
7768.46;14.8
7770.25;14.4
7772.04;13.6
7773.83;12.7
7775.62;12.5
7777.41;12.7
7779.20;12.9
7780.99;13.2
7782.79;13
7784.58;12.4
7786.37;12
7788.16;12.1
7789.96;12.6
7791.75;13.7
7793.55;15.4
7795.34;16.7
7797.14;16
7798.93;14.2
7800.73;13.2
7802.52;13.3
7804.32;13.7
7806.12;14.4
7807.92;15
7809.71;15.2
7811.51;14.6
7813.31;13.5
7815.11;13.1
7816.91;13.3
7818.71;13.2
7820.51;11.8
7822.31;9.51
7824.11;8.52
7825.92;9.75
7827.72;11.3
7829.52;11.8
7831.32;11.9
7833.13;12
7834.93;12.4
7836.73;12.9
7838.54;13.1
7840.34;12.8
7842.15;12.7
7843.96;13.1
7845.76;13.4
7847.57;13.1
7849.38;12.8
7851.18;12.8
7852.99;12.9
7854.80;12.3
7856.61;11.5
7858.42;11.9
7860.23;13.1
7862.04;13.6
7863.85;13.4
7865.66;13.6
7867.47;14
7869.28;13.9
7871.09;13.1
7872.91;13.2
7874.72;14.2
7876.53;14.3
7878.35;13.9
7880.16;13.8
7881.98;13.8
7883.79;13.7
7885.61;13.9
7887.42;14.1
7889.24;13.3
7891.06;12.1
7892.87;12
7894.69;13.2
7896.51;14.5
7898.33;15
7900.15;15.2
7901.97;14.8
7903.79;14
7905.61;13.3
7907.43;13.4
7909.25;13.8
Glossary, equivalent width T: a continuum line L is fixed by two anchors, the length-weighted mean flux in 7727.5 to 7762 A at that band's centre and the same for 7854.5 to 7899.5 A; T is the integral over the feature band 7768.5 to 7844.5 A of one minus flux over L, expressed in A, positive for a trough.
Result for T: 4.53 A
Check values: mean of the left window 14.2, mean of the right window 13.4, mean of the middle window 13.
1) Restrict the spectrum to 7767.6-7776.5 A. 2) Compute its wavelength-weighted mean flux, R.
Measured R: 13.6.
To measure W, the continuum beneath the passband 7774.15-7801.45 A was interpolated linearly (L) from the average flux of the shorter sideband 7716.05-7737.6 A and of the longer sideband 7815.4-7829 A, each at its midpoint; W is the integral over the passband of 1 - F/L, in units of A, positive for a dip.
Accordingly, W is -3.4 A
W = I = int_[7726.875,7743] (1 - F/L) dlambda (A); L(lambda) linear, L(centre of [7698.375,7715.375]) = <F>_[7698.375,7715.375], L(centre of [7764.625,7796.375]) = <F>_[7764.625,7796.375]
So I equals 0.3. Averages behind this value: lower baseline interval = 14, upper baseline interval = 13.5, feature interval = 13.5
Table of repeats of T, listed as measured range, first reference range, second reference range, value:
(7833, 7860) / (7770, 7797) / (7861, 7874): 1.66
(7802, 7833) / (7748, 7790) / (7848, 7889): 2.36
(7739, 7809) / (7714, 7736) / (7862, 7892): -2.17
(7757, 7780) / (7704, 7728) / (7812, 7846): -1.57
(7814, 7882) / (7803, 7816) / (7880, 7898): 5.69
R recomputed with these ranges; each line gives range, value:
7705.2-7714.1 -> 13.8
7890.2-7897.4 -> 13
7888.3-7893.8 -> 12.5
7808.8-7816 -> 14.1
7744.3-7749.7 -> 14.6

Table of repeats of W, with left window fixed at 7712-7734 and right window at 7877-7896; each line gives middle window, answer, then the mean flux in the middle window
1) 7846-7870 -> 0.8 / 13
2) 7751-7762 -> -1.0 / 14.8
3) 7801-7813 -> -0.6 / 14.3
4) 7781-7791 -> 0.8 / 12.5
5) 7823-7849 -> 2.8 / 12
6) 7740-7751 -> -0.6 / 14.4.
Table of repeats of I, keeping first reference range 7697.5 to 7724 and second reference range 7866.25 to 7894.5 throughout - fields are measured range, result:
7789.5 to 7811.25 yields -1.17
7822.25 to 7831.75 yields 2.23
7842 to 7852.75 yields 0.50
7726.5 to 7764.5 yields -0.77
